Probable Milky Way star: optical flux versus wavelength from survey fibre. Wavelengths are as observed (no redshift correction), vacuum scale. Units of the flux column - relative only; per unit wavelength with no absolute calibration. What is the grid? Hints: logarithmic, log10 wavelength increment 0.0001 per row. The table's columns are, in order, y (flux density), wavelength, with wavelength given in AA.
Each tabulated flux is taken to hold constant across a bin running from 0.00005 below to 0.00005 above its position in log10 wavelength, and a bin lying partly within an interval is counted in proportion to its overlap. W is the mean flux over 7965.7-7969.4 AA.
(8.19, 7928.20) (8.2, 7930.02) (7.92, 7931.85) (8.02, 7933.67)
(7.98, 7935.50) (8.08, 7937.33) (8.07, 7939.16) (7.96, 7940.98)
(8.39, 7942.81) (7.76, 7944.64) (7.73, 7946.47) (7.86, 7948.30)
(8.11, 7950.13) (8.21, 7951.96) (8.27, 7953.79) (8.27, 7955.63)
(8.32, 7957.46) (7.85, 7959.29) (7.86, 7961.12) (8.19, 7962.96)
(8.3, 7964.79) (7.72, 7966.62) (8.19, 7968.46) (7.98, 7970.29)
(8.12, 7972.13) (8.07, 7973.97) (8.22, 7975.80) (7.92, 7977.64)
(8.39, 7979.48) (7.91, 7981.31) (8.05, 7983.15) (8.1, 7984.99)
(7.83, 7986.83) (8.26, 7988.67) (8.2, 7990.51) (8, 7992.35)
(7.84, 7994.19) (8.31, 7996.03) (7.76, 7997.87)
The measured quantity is 7.96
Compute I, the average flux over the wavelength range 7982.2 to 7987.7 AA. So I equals 7.99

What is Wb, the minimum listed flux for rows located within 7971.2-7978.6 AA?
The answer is 7.92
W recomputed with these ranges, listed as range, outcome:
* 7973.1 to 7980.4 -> 8.16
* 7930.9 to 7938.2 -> 8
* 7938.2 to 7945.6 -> 8.05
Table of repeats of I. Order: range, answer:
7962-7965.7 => 8.23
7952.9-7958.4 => 8.28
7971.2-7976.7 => 8.13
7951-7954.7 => 8.24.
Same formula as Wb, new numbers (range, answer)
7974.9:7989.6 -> 7.83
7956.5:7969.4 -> 7.72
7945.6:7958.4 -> 7.73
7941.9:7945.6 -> 7.76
